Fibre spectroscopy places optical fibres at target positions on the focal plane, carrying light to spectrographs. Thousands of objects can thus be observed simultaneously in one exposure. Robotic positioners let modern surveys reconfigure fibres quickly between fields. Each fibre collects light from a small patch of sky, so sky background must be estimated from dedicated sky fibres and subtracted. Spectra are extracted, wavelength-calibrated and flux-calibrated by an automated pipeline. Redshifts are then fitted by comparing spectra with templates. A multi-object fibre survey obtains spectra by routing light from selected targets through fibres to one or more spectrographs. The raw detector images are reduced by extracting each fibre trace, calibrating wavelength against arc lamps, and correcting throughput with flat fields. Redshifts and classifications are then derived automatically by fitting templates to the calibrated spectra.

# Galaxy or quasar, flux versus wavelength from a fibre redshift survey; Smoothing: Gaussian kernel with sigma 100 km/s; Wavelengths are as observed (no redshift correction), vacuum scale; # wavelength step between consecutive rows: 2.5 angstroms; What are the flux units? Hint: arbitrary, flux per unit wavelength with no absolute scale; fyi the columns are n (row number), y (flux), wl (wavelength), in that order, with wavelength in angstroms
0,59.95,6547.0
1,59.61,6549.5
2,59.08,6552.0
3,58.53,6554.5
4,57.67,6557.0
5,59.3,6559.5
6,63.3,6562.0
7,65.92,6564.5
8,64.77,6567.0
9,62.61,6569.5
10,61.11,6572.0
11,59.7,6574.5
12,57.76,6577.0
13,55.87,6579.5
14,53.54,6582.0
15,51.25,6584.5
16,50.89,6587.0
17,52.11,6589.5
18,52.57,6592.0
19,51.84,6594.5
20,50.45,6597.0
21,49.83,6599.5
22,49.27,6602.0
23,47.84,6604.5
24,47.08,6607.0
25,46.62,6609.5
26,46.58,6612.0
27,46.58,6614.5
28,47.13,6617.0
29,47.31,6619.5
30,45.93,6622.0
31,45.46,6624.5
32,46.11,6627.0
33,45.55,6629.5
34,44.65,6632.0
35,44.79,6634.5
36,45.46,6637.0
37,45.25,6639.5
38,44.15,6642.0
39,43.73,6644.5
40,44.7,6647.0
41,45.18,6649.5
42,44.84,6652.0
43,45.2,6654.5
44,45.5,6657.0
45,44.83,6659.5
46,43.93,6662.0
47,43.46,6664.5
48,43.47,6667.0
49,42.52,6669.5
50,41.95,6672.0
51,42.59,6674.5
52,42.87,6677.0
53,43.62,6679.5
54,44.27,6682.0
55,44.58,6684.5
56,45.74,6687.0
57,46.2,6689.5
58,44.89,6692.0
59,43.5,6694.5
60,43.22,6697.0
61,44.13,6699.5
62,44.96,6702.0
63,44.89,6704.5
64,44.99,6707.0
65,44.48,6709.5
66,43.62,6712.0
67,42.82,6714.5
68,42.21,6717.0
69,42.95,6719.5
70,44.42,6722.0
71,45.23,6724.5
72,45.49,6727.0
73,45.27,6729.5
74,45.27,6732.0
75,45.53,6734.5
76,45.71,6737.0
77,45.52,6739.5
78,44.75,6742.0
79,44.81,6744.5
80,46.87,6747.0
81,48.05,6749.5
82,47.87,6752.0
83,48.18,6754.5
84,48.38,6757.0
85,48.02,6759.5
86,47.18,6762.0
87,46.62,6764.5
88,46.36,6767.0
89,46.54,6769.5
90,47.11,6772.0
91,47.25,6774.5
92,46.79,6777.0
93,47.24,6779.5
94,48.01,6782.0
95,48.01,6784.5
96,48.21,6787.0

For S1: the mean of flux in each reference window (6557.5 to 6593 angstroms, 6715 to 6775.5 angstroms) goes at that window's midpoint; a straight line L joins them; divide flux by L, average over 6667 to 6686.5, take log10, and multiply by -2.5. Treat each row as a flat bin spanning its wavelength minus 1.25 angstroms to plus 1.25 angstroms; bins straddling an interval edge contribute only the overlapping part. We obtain 0.17 mag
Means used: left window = 57.9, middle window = 43.3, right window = 46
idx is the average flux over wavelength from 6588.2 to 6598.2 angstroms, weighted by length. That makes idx 51.7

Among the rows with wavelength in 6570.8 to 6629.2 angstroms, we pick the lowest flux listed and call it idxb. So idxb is 45.46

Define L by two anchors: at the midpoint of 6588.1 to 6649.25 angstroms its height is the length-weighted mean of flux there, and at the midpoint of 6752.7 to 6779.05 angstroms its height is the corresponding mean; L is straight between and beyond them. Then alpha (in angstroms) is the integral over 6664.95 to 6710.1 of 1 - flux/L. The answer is 3.01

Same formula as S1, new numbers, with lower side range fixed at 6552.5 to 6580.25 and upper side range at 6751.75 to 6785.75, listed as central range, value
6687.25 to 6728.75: 0.16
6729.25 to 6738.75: 0.10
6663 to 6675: 0.25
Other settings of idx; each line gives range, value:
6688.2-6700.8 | 44.4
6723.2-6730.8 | 45.3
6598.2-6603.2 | 49.6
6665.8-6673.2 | 42.6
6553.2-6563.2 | 59.7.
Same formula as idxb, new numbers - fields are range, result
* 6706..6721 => 42.21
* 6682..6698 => 43.22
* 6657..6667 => 43.46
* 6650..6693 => 41.95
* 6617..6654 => 43.73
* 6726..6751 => 44.75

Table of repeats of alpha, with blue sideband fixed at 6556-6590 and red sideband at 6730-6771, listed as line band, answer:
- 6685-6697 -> 1.4 angstroms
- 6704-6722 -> 2.0 angstroms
